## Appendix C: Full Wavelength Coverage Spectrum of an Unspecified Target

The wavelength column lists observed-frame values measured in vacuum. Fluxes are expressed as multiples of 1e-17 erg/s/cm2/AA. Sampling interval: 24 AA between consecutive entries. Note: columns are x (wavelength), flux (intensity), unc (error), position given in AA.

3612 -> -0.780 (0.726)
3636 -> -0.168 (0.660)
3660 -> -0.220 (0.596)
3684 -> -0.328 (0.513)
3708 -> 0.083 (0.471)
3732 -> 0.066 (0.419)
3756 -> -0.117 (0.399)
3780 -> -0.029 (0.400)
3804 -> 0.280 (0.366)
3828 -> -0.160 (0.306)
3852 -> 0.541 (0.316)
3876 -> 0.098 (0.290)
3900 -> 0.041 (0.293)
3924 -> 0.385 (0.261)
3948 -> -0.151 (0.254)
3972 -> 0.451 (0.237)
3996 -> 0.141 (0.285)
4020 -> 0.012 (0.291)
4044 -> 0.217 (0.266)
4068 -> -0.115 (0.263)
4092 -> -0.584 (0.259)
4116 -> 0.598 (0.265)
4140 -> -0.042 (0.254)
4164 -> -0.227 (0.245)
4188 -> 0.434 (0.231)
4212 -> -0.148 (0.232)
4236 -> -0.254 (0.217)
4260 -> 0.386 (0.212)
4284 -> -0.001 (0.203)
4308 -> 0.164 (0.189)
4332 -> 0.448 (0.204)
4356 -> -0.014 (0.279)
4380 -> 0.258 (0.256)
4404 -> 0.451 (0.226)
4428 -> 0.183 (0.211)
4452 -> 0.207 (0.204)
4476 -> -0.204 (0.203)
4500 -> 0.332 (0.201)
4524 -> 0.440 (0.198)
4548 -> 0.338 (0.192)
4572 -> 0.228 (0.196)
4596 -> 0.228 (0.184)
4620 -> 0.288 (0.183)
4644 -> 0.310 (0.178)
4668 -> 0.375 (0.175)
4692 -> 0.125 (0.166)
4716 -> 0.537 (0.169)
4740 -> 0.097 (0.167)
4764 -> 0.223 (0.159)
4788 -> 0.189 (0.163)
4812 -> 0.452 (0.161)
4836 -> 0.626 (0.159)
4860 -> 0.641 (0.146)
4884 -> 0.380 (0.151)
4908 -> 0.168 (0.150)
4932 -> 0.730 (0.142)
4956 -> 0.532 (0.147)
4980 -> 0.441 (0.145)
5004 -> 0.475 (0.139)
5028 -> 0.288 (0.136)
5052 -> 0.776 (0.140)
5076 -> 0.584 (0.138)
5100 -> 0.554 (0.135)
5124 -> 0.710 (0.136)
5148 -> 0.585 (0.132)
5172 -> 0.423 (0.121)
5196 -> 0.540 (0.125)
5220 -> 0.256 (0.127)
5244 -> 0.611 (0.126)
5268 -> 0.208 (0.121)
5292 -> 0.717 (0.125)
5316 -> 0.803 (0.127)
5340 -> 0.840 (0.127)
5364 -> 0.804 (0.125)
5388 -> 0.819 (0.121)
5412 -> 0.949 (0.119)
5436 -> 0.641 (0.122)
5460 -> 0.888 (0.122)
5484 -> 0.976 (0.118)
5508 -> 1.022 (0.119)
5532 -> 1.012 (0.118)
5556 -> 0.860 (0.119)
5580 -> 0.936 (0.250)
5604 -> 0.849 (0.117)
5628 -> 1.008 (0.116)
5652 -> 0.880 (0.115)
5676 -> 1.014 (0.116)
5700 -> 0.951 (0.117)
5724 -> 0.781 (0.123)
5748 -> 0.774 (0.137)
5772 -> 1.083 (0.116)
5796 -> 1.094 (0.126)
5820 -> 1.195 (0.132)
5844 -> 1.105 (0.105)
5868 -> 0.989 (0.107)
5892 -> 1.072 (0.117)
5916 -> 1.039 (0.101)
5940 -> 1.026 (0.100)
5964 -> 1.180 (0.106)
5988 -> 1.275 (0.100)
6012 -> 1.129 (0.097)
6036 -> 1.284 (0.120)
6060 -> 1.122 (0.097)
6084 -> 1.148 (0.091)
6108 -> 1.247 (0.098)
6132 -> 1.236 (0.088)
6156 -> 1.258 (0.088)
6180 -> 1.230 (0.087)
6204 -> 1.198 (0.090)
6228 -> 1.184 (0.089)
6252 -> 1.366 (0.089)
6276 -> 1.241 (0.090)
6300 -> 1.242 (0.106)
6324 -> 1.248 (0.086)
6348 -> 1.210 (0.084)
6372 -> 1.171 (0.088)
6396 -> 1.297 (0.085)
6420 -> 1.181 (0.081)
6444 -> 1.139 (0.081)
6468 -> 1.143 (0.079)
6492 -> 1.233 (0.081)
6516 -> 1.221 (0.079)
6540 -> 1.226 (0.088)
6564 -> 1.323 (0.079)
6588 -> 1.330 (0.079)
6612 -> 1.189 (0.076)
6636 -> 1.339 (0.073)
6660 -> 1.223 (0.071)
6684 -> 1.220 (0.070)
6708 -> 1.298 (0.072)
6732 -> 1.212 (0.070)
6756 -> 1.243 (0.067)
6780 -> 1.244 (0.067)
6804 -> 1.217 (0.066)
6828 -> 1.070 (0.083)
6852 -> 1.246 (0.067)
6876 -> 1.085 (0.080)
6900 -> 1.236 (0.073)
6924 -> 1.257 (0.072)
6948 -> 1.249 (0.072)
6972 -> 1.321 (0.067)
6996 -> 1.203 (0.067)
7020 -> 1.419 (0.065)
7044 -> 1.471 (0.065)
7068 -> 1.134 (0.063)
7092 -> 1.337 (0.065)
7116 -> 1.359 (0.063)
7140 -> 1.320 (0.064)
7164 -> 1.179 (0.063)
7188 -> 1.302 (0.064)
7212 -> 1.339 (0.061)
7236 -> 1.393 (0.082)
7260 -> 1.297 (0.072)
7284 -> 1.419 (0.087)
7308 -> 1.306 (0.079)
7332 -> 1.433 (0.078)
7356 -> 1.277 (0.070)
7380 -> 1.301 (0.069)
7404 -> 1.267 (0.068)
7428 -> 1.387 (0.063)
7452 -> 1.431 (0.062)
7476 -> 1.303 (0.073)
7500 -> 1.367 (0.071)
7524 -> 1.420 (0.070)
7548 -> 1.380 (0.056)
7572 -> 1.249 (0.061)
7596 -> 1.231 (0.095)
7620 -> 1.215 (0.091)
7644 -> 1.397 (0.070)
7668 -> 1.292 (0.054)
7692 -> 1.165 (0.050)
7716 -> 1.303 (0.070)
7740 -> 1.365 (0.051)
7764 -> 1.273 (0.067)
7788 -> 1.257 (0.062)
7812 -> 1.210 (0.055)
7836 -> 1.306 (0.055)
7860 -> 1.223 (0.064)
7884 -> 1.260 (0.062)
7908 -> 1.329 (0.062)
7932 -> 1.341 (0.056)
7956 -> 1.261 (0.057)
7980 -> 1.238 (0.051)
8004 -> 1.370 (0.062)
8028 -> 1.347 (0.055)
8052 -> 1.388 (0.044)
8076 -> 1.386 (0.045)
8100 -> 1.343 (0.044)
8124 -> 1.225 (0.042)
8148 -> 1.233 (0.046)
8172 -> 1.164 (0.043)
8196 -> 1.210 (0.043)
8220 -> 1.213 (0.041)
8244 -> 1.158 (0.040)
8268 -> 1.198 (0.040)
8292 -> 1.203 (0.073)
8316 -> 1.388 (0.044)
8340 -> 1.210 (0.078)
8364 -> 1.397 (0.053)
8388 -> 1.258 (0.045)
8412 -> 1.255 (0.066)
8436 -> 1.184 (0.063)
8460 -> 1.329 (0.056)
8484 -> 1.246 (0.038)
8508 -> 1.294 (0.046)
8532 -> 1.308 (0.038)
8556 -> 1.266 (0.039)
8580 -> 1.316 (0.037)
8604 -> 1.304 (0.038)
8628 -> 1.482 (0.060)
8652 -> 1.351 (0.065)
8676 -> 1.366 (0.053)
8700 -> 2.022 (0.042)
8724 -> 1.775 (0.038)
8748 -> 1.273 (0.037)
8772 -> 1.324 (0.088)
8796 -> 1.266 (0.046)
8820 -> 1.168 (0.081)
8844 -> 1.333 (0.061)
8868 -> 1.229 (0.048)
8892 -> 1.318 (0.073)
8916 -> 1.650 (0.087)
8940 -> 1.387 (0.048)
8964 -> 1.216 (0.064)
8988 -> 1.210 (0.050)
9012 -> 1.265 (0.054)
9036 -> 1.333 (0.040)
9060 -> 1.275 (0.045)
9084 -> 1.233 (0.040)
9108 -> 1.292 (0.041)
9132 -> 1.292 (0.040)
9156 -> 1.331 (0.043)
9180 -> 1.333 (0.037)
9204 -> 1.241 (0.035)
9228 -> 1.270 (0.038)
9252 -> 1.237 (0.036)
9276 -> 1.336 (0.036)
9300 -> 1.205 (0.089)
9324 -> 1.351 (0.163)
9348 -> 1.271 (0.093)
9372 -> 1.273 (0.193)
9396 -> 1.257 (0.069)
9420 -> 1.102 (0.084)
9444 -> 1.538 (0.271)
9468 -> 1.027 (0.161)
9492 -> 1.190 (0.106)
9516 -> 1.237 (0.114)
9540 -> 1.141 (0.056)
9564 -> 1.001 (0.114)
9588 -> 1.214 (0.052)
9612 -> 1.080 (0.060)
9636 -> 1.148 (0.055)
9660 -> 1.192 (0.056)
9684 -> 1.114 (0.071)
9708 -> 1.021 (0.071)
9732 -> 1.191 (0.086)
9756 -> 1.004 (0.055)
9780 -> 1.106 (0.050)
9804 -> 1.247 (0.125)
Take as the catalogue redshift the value 0.33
